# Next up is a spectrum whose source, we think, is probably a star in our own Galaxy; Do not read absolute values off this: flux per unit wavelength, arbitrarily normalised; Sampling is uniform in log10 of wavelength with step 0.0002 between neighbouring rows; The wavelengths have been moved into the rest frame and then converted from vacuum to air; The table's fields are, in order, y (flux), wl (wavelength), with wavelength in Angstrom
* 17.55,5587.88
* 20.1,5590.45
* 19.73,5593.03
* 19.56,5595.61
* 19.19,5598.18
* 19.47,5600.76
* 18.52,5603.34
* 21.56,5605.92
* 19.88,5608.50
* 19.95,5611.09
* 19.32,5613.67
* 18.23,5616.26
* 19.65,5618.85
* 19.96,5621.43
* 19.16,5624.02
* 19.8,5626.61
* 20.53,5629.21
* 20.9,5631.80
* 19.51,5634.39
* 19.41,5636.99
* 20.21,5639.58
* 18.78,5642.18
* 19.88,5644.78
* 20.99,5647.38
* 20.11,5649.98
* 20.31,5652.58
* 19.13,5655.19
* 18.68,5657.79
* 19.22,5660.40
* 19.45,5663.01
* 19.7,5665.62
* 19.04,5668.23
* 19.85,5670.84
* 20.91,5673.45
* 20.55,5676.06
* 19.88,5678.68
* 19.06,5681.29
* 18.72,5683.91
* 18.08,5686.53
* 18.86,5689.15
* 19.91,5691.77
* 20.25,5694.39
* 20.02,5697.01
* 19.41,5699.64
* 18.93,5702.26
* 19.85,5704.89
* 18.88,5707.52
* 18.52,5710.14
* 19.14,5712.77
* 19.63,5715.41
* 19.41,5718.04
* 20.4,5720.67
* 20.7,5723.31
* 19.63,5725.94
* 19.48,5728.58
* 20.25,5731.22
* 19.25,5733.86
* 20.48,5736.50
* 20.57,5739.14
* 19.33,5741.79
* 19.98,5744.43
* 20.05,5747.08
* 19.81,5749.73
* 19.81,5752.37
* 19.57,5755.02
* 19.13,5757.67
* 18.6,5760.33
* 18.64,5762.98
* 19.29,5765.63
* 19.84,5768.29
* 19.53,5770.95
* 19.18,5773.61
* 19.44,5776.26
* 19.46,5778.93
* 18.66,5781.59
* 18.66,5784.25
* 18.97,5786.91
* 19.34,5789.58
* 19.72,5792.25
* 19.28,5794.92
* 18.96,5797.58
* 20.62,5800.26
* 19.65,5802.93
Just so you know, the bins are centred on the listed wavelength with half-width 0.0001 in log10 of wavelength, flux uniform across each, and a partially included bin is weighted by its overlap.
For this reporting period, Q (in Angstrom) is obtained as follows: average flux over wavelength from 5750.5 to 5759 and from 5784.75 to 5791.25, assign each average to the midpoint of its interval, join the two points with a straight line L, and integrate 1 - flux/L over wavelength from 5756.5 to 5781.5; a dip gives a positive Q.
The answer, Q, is 0.2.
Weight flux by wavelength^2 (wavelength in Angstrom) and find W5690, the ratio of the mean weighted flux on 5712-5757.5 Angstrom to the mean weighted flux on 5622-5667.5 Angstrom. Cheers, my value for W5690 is 1.0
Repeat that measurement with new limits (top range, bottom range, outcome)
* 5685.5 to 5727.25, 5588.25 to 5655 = 1.02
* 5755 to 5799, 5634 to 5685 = 1.02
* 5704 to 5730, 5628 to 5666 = 1.01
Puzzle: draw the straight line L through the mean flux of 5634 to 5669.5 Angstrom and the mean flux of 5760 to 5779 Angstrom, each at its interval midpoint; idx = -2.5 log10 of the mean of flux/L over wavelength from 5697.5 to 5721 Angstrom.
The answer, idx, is 0.01 mag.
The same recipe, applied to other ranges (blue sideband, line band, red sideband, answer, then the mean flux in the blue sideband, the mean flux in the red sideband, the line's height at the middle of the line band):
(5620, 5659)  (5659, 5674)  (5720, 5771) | 0.01 mag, 19.8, 19.7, 19.8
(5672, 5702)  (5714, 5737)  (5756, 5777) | -0.03 mag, 19.6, 19.2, 19.4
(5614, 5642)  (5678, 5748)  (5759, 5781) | -0.01 mag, 19.7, 19.2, 19.4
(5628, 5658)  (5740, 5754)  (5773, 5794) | -0.02 mag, 19.9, 19.2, 19.4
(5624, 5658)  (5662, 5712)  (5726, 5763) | 0.02 mag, 19.9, 19.7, 19.8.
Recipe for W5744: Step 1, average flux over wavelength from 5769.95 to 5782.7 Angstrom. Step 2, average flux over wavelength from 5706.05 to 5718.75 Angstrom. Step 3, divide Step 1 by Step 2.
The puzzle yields 1.0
